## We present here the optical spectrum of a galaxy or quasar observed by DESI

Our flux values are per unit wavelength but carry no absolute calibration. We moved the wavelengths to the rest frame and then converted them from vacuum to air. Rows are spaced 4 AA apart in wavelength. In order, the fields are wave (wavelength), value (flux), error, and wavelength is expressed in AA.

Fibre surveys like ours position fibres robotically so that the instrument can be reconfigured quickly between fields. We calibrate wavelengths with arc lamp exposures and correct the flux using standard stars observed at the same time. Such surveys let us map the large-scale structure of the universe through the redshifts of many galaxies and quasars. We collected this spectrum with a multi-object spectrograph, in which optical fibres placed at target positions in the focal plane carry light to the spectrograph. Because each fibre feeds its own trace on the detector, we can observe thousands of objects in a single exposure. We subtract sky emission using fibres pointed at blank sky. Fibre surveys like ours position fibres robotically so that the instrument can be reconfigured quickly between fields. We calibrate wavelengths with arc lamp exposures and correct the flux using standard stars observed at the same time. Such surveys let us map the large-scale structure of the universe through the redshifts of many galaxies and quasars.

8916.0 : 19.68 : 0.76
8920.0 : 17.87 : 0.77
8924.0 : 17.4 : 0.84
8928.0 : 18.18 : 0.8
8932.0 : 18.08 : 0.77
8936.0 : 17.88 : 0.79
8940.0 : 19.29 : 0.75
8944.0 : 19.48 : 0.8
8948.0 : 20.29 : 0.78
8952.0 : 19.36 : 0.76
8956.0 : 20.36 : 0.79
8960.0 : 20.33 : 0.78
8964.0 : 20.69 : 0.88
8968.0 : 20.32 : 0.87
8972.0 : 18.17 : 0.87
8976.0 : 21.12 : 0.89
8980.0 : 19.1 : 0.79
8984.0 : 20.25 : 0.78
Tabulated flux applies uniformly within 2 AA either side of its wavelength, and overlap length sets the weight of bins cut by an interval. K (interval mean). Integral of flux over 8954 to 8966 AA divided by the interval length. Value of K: 20.5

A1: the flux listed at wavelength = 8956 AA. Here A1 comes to 20.36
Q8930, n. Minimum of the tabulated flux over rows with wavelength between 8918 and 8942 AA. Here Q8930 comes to 17.4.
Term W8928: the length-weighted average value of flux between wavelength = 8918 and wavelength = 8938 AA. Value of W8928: 17.9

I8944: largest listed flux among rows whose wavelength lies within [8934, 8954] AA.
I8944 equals 20.29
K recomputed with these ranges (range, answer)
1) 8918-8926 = 17.6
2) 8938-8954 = 19.6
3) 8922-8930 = 17.8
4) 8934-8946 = 18.9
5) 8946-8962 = 20.1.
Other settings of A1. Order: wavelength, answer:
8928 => 18.18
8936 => 17.88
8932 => 18.08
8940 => 19.29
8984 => 20.25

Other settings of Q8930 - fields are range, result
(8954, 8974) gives 18.17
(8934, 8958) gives 17.88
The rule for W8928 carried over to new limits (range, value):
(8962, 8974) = 19.7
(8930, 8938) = 18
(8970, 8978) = 19.6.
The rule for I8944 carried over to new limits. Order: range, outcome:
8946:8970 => 20.69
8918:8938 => 18.18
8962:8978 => 21.12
